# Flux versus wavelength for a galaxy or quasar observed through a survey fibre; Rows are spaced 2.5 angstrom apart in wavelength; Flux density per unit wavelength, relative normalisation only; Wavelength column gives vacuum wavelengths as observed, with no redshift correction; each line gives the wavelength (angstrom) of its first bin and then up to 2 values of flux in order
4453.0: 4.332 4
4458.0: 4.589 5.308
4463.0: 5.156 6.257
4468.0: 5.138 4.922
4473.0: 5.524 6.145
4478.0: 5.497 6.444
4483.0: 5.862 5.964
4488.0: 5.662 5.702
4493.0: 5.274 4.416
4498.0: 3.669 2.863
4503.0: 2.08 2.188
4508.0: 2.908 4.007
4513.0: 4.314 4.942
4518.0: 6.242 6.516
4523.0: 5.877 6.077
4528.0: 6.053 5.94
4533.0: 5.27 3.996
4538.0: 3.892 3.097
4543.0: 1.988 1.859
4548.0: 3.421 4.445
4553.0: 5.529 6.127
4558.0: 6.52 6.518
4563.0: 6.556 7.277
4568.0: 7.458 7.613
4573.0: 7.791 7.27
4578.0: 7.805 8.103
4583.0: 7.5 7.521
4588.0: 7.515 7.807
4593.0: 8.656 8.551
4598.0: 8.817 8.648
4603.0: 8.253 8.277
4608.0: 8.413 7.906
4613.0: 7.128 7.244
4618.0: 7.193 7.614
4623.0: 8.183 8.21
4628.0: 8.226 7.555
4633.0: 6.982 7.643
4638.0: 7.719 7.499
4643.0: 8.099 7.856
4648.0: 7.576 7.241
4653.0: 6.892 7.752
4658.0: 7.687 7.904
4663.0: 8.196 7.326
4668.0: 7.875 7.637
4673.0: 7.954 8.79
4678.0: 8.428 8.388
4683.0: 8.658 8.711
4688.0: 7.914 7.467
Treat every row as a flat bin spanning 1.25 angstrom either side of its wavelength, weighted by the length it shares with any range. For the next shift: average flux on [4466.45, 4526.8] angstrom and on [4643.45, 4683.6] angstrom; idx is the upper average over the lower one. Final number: 1.6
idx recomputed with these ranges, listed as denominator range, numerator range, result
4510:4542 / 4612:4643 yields 1.50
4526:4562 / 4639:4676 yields 1.66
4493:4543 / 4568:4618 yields 1.80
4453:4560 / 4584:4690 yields 1.65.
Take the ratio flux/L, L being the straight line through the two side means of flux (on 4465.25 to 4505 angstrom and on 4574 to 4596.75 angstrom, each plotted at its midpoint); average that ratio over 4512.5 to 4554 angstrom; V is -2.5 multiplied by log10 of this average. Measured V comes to 0.32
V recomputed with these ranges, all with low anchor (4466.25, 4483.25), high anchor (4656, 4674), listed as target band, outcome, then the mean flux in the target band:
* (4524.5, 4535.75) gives 0.126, 5.58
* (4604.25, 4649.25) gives -0.055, 7.74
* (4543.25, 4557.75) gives 0.459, 4.27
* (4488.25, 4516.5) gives 0.457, 3.91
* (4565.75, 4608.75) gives -0.154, 7.98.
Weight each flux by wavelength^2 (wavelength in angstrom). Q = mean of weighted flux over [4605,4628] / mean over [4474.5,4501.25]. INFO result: 1.57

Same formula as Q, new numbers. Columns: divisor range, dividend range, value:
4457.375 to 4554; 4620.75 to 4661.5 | 1.72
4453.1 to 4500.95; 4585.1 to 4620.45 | 1.63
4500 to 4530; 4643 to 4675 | 1.79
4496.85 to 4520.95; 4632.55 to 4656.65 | 2.06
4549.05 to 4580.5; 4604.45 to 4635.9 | 1.17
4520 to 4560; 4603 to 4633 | 1.69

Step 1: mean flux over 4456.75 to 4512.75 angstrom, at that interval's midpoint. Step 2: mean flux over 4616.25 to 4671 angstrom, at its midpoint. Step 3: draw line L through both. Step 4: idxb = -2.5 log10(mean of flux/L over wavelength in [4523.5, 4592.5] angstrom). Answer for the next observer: 0.033 mag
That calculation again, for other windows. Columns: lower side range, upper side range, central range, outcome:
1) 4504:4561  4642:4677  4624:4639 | -0.10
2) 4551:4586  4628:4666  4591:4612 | -0.15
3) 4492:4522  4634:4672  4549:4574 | -0.20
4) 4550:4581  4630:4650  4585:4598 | -0.14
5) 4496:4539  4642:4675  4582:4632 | -0.21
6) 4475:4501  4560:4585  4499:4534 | 0.29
